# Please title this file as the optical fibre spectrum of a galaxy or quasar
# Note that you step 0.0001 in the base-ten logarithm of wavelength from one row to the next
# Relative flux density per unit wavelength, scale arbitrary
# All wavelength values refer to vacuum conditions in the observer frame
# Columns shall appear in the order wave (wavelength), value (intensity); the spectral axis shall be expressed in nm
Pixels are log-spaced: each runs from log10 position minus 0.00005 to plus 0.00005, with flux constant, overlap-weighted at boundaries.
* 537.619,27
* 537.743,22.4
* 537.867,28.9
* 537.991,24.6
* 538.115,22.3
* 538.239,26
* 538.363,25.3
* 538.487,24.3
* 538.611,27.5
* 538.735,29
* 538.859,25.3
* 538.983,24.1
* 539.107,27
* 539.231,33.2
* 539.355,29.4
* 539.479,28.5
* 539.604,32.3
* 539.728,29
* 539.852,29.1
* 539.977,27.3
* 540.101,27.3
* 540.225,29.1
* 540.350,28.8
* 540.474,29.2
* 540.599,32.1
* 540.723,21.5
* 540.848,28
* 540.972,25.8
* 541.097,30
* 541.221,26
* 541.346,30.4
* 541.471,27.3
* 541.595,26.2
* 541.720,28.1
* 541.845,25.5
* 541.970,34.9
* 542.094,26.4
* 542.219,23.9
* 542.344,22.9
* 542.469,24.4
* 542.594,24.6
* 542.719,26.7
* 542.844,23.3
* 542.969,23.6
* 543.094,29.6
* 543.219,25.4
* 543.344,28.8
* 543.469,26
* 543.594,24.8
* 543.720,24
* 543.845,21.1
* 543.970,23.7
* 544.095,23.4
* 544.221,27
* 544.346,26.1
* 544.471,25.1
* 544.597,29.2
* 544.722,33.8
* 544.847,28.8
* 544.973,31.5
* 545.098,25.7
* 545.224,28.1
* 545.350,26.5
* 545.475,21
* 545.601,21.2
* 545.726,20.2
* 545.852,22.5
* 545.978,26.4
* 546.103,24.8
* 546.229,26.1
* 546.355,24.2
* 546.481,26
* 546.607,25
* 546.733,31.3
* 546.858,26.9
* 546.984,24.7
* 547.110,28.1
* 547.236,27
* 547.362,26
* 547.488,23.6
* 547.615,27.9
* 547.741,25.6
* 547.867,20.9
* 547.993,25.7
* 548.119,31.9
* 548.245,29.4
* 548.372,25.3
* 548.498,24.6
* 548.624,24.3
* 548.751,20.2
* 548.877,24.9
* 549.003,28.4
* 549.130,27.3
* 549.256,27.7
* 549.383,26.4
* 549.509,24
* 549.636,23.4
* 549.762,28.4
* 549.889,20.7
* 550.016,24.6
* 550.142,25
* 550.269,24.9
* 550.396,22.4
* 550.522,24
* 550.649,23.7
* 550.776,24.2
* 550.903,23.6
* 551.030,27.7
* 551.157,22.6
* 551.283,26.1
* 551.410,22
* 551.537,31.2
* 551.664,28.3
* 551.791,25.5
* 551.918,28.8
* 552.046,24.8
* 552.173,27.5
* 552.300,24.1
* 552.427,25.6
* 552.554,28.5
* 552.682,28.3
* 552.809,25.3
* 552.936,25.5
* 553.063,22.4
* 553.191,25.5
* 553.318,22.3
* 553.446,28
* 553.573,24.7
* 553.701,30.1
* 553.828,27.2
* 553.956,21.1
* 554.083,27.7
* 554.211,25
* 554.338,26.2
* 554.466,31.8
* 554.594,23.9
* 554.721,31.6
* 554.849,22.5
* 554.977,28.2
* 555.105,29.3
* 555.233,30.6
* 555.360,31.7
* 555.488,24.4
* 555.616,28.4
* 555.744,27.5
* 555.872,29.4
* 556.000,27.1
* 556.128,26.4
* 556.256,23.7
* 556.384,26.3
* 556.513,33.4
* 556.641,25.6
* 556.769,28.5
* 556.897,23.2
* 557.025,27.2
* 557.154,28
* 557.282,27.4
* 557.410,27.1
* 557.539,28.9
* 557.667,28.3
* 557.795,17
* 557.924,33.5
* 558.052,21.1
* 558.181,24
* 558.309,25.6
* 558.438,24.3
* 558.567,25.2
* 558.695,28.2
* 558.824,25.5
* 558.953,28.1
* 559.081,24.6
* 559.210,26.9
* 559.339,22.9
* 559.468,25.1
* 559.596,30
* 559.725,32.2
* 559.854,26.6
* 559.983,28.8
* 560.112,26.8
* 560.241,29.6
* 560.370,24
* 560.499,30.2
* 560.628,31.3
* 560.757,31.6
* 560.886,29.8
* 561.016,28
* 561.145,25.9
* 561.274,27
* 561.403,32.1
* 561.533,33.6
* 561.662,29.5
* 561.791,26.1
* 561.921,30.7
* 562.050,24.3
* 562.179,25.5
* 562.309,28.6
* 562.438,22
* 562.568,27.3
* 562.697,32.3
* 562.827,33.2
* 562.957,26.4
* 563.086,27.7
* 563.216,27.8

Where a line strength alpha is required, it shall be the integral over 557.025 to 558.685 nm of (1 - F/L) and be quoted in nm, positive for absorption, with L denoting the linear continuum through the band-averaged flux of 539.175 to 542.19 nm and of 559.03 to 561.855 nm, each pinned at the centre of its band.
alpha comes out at 0.14 nm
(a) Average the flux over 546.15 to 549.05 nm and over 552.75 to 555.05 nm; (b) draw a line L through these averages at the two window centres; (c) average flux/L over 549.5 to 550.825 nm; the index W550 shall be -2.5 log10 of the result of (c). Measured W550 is 0.08 mag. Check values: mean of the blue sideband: 26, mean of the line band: 24.1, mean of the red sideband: 26.1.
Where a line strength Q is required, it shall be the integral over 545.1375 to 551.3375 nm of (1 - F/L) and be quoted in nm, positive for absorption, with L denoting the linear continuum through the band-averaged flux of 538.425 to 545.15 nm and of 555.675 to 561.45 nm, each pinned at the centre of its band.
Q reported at 0.45 nm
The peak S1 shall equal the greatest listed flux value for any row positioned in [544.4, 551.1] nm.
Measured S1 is 33.8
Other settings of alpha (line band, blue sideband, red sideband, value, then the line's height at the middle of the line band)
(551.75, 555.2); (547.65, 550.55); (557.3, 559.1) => -0.111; 25.6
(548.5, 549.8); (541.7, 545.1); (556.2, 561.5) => 0.062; 26.7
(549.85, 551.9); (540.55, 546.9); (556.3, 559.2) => 0.107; 26.3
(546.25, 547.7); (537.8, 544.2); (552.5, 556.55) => 0.024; 26.9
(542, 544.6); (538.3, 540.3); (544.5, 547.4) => 0.164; 27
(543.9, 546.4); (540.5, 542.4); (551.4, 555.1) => 0.119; 27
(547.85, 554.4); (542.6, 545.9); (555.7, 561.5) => 0.208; 26.4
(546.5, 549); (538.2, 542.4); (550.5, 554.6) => 0.055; 26.6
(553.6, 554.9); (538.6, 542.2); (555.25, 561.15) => 0.034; 27.4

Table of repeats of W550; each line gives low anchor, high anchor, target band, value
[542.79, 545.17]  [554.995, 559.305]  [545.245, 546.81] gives 0.07 mag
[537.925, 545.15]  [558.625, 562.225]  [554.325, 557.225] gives 0.01 mag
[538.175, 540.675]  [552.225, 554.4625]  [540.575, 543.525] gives 0.04 mag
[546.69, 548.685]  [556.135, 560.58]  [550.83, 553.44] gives 0.03 mag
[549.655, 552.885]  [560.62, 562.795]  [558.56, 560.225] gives 0.03 mag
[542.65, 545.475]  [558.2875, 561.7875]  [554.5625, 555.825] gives -0.02 mag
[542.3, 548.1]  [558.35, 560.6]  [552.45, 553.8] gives 0.02 mag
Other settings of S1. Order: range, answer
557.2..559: 33.5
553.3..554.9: 31.8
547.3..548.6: 31.9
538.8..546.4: 34.9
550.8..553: 31.2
